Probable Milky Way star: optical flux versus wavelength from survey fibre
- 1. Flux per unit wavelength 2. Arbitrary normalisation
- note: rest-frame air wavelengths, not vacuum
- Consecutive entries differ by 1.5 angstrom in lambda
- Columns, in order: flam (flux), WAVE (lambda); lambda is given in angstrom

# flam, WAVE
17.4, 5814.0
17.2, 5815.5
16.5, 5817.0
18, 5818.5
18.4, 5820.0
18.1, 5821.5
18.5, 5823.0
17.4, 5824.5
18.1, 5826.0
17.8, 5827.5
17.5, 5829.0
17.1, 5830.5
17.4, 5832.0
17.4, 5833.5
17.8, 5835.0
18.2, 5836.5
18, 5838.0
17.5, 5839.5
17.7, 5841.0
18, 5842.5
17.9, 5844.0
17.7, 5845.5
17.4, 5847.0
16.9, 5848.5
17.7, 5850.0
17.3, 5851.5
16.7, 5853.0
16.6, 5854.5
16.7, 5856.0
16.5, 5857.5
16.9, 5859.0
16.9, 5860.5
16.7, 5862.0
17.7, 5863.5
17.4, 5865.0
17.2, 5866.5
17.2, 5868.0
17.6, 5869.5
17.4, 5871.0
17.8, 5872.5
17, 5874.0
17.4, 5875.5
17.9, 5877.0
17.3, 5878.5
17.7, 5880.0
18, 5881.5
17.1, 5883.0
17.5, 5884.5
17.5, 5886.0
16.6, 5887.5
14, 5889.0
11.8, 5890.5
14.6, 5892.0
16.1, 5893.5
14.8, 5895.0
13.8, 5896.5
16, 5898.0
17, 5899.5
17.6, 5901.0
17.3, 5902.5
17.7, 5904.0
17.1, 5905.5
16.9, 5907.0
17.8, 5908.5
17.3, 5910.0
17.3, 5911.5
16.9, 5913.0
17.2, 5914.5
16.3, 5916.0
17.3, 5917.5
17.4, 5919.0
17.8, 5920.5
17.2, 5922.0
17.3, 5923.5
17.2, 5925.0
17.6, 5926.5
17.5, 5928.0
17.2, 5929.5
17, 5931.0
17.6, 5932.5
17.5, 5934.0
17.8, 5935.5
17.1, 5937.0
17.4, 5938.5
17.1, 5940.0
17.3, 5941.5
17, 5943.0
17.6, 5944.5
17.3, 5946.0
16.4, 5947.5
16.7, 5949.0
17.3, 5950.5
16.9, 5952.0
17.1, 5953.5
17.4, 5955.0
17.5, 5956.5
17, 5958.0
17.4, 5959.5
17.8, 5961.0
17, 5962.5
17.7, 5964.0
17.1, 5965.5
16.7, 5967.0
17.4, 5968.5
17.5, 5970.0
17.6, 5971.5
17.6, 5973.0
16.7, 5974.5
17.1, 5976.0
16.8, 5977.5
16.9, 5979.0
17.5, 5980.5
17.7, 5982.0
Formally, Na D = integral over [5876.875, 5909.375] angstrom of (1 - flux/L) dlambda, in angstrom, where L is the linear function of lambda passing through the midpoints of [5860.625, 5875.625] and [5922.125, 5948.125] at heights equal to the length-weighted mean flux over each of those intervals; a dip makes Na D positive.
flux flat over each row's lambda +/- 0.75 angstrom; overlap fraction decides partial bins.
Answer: 1.6 angstrom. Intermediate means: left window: 17.3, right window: 17.3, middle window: 16.4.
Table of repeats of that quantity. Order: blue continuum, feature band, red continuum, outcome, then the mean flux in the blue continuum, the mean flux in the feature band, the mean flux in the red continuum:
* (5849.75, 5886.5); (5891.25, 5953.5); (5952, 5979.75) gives 0.9 angstrom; 17.3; 17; 17.2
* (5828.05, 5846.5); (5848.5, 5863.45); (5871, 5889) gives 0.5 angstrom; 17.7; 16.9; 17.3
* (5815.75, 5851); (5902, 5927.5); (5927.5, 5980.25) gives 0.2 angstrom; 17.7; 17.3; 17.2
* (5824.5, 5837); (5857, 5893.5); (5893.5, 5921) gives 0.8 angstrom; 17.6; 16.8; 16.8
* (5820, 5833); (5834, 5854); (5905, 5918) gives 0.1 angstrom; 17.8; 17.6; 17.1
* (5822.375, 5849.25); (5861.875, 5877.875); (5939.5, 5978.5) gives 0.1 angstrom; 17.7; 17.4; 17.2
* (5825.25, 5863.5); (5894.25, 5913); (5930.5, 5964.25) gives 0.6 angstrom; 17.4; 16.7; 17.3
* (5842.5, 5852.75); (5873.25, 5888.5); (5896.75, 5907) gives -0.2 angstrom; 17.5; 17.3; 16.9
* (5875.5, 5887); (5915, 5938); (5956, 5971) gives 0.1 angstrom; 17.5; 17.3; 17.3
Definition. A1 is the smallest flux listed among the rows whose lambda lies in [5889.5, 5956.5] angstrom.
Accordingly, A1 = 11.8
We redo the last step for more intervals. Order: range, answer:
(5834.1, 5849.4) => 16.9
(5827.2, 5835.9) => 17.1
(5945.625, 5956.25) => 16.4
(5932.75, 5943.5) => 17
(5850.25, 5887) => 16.5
